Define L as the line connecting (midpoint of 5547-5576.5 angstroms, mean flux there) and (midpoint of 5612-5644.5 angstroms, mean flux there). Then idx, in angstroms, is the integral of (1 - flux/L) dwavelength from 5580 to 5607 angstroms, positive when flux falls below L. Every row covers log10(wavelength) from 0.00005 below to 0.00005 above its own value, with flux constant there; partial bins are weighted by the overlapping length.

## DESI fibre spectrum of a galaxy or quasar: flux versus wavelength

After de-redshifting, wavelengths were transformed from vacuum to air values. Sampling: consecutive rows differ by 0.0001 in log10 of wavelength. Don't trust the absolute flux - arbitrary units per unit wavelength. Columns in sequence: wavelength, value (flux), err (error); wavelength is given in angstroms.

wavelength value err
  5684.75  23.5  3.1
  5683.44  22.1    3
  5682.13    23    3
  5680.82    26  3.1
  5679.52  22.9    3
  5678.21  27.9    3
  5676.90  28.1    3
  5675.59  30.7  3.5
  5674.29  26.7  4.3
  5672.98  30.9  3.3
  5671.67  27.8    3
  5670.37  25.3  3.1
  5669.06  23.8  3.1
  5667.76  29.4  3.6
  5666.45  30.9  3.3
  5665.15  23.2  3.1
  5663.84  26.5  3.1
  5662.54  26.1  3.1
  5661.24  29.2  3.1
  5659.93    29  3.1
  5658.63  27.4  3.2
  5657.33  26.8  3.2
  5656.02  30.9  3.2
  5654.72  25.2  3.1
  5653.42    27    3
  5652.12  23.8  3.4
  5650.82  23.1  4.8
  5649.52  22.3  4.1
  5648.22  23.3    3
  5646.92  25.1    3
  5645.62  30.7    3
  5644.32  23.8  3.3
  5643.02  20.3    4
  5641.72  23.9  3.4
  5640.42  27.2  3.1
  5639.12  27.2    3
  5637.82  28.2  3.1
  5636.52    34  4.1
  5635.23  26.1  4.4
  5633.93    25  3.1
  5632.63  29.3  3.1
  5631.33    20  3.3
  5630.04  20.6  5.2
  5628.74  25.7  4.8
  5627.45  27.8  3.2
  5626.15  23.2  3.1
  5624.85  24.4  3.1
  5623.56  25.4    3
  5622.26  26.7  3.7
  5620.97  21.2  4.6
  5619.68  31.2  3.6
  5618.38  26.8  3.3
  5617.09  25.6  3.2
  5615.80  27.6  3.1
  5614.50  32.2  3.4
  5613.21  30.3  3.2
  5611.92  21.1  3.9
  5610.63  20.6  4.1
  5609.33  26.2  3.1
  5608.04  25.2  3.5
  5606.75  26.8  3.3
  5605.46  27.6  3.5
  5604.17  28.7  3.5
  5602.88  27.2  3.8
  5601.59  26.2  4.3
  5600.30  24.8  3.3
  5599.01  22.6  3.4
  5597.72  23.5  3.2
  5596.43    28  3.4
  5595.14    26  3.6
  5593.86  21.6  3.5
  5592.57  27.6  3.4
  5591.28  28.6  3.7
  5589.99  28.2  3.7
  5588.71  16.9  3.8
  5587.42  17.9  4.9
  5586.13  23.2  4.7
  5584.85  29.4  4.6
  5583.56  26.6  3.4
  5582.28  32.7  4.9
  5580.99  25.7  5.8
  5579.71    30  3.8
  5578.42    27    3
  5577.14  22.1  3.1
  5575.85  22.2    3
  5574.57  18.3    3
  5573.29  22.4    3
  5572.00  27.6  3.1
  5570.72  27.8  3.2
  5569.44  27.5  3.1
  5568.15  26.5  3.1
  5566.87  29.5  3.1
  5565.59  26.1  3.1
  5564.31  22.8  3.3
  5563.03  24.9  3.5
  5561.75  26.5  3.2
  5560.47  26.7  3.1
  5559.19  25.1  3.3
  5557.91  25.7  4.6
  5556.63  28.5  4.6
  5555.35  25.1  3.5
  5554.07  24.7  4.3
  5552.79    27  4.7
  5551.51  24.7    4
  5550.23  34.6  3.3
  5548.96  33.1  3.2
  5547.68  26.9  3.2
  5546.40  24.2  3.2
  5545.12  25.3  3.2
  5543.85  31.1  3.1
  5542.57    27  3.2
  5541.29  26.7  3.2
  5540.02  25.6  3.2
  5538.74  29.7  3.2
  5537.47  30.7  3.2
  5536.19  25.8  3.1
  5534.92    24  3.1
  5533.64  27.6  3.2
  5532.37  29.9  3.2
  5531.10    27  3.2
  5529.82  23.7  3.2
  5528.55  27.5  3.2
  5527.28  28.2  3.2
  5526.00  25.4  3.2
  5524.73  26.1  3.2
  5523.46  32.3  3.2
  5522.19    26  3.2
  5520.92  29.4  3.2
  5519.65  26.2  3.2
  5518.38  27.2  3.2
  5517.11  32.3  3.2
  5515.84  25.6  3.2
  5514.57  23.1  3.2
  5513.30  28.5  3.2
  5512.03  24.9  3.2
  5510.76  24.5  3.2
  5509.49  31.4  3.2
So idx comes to 0.45 angstroms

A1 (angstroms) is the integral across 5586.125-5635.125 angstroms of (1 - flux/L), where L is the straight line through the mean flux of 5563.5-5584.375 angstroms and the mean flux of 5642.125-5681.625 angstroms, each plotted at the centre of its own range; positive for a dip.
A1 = 1.5 angstroms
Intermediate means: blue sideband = 25.9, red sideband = 26.4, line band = 25.3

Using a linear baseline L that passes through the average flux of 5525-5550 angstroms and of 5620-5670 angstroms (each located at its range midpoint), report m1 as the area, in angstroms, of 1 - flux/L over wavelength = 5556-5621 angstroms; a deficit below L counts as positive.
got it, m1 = 2.2 angstroms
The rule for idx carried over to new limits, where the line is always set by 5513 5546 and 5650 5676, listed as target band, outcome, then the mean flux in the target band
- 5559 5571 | 0.4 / 26.3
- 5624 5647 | 1.2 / 25.7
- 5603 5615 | 0.3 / 26.5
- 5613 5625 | 0.0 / 27.1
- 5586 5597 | 1.2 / 24.2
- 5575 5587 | 0.5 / 26.2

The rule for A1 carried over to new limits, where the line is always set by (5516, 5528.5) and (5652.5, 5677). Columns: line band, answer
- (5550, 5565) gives 0.95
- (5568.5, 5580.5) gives 1.21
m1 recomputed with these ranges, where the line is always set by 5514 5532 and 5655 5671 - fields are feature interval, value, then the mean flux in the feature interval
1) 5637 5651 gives 1.09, 25.2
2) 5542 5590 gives 2.08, 26.1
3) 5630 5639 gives 0.23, 26.6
